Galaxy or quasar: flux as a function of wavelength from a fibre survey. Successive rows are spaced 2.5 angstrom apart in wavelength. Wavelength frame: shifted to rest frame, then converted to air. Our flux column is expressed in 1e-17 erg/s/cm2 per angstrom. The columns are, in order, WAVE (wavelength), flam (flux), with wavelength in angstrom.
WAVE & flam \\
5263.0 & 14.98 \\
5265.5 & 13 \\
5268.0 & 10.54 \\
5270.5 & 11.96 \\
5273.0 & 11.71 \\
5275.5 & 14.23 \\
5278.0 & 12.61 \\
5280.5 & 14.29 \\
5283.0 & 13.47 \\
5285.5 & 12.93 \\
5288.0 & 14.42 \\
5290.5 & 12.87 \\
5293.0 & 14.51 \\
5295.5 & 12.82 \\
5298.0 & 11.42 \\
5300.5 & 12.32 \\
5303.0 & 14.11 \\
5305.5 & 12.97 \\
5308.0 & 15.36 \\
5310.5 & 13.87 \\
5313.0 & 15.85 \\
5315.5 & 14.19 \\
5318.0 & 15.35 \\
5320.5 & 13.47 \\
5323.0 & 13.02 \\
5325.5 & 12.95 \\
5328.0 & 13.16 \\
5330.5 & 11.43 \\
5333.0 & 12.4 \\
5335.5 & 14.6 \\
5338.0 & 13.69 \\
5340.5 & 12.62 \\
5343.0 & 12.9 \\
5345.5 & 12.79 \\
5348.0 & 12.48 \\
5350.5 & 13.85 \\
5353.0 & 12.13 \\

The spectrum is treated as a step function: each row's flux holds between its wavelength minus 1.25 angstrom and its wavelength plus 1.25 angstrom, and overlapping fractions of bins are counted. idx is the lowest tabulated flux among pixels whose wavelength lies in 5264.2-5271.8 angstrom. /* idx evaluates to 10.54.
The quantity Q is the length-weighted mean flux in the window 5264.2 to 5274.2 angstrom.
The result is 11.8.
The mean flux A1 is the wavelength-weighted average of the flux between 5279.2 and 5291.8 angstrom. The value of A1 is 13.6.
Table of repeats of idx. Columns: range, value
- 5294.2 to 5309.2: 11.42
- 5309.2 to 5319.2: 13.87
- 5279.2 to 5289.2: 12.93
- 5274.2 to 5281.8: 12.61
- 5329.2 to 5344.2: 11.43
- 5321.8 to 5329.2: 12.95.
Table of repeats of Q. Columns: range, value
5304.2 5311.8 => 14.1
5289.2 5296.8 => 13.4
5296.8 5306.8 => 12.7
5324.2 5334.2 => 12.5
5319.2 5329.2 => 13.2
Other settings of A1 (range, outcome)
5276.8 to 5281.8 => 13.5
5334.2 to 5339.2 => 14.1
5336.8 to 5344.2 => 13.1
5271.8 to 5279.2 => 12.9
